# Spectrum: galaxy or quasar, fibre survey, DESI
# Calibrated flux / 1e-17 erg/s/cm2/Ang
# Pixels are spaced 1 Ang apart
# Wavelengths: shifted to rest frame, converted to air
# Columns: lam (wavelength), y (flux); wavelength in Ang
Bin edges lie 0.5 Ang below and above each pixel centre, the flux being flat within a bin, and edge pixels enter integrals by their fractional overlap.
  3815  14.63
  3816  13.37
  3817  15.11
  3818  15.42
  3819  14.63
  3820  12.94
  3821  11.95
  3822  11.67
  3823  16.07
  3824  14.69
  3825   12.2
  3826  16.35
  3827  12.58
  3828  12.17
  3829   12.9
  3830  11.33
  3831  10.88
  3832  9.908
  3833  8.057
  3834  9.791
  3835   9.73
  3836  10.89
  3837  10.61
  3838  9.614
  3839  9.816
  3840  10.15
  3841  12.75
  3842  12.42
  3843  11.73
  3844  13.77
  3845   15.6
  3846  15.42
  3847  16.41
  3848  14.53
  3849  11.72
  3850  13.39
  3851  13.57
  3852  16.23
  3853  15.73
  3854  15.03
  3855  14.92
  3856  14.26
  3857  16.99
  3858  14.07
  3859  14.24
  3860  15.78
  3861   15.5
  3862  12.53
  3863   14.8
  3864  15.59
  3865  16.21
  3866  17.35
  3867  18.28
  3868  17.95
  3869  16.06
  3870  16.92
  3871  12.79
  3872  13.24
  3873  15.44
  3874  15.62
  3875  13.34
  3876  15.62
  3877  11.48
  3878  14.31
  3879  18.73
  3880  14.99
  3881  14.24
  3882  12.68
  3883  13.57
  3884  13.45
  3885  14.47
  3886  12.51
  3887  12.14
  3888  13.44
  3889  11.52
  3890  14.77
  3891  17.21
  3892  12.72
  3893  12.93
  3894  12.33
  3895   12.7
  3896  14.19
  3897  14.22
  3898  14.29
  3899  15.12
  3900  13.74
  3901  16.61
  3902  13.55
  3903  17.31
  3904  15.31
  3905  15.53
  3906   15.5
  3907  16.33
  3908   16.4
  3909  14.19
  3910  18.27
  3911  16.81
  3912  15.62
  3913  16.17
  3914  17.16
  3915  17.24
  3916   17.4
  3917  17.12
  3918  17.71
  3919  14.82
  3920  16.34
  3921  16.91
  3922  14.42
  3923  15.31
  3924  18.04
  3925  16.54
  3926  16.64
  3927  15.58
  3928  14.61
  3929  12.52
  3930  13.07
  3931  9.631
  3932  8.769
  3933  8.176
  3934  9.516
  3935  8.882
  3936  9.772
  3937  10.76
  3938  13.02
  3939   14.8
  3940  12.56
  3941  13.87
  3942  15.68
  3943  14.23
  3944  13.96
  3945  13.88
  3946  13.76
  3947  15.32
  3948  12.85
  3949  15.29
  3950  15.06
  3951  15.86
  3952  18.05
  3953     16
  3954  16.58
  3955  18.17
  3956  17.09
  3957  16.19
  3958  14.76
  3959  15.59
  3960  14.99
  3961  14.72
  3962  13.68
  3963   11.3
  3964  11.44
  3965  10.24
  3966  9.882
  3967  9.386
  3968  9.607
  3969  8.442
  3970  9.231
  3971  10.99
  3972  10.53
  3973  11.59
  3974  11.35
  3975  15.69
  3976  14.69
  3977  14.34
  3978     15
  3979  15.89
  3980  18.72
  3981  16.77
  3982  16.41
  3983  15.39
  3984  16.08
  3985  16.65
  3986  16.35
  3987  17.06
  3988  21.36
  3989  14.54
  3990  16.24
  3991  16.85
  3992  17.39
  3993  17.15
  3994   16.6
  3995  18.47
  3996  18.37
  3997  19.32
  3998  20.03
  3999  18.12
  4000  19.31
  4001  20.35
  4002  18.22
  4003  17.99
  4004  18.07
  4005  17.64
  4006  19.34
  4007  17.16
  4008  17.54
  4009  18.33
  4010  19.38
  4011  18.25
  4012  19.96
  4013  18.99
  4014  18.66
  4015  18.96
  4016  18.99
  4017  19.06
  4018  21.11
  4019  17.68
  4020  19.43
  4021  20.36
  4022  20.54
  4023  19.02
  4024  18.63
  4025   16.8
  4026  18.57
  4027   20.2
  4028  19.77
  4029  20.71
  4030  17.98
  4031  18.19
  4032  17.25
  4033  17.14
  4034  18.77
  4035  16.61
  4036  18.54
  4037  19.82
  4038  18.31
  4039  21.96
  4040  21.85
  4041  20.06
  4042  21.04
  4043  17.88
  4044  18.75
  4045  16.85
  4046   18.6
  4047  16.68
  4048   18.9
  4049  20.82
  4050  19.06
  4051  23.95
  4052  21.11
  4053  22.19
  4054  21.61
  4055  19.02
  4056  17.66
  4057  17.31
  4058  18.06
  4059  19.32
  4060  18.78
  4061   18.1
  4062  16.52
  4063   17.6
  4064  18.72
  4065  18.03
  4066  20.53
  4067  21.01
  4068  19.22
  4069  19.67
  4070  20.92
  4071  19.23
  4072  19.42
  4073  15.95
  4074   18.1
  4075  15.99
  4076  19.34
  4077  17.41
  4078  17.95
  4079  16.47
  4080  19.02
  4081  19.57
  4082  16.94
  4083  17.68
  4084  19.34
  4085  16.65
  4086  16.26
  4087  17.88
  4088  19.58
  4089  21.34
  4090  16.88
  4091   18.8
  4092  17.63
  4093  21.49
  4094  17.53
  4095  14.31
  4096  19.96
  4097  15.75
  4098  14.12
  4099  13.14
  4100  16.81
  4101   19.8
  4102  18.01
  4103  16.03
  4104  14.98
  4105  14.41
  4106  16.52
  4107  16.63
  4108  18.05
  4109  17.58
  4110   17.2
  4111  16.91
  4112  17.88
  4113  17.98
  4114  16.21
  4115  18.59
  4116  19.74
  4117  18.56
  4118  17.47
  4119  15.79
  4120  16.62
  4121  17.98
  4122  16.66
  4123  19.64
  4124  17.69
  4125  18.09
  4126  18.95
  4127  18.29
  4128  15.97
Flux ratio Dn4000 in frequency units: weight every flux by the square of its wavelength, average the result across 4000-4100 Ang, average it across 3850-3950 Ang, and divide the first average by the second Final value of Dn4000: 1.4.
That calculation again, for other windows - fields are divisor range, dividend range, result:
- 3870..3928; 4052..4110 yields 1.31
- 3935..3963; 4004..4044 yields 1.36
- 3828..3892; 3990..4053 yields 1.49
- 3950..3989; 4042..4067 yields 1.38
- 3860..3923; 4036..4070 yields 1.39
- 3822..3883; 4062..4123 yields 1.45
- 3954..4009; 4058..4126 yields 1.21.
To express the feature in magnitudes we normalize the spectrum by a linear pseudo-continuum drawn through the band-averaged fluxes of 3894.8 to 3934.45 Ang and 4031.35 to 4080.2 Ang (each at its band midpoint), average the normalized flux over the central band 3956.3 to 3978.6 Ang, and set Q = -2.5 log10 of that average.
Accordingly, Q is 0.30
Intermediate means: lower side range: 15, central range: 12.5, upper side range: 18.9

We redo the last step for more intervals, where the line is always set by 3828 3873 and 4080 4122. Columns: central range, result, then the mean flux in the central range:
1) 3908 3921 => -0.138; 16.6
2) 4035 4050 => -0.161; 19.2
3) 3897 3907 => -0.059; 15.2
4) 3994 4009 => -0.162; 18.5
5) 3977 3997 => -0.080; 16.9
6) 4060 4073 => -0.123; 18.9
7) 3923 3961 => 0.071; 14.1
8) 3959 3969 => 0.292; 11.7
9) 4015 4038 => -0.158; 18.9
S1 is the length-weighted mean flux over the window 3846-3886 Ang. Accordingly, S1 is 14.9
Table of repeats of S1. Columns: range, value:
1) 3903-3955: 14.7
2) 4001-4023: 18.9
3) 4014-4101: 18.7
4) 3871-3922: 14.9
